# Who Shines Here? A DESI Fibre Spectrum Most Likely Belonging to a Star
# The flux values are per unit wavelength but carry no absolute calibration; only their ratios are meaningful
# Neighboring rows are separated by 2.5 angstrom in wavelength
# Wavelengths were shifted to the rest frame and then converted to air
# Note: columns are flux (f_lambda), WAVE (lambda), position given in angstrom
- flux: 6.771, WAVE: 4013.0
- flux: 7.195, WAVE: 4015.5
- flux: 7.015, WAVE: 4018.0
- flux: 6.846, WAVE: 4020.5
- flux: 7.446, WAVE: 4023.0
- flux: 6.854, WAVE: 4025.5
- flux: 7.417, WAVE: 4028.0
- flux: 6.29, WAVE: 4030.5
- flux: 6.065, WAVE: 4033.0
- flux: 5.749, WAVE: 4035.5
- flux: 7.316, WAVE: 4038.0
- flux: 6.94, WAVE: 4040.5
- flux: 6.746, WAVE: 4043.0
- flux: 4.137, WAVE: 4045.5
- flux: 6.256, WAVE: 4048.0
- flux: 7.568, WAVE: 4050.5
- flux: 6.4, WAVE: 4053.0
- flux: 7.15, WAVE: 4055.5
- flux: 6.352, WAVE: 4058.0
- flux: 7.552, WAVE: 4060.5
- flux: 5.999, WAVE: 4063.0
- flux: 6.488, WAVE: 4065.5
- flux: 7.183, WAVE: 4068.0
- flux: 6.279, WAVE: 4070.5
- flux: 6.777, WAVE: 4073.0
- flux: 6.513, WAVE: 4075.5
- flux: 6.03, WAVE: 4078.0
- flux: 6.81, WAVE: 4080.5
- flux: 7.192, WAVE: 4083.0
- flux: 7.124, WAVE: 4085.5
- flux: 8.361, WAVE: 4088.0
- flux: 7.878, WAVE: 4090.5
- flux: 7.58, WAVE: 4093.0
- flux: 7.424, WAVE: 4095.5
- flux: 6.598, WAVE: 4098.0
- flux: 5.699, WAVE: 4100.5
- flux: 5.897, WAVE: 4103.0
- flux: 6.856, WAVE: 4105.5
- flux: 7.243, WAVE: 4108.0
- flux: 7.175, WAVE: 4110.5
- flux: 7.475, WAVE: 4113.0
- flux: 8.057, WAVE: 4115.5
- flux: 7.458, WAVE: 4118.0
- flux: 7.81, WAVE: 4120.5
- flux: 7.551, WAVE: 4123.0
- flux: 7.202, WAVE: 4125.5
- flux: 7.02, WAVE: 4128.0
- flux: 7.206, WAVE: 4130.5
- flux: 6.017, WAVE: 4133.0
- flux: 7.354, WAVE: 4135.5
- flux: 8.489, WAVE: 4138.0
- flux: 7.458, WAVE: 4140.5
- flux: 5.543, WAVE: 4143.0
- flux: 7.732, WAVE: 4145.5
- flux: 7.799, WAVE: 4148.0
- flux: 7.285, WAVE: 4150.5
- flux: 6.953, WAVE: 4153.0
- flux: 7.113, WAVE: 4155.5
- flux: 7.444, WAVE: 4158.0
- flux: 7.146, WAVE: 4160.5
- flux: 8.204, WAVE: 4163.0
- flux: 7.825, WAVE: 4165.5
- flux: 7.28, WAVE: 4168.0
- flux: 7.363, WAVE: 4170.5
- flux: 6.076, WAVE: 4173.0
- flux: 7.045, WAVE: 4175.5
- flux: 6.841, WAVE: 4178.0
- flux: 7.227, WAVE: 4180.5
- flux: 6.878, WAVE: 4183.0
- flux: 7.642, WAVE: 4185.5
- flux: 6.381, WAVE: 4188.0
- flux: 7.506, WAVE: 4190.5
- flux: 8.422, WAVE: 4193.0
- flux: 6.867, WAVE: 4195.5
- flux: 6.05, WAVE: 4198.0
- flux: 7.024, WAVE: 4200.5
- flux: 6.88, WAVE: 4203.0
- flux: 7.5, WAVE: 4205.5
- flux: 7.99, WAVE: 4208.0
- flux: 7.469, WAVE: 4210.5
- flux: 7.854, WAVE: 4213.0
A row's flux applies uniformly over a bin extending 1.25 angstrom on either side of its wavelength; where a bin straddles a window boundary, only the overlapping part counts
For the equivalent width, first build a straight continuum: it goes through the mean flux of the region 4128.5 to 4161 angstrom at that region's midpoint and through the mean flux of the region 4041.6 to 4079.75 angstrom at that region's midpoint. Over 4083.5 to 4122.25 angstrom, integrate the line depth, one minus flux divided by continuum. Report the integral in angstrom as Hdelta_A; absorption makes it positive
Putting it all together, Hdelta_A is -2.3 angstrom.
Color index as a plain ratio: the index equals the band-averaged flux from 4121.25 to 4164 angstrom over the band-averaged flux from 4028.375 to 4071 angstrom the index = 1.11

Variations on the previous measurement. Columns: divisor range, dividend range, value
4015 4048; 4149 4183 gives 1.09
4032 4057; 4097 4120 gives 1.08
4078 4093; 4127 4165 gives 0.99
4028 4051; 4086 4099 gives 1.19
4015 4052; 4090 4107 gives 1.02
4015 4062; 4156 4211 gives 1.08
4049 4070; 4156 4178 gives 1.07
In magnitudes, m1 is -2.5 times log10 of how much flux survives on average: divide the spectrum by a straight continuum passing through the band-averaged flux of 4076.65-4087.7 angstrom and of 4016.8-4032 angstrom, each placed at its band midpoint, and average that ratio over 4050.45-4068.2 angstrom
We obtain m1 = 0.03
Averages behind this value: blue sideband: 6.96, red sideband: 6.92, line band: 6.77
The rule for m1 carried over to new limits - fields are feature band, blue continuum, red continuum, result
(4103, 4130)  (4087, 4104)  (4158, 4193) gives -0.03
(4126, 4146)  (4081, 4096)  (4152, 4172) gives 0.06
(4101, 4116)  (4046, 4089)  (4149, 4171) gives 0.01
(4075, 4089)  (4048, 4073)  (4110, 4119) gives 0.01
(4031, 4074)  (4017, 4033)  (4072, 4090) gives 0.07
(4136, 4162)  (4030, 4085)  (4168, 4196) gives -0.05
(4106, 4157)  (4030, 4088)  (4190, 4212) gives -0.05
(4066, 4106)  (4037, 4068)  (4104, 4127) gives 0.02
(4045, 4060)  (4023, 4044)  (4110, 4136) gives 0.06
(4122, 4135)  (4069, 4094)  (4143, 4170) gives 0.04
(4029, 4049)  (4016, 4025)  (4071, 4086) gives 0.13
